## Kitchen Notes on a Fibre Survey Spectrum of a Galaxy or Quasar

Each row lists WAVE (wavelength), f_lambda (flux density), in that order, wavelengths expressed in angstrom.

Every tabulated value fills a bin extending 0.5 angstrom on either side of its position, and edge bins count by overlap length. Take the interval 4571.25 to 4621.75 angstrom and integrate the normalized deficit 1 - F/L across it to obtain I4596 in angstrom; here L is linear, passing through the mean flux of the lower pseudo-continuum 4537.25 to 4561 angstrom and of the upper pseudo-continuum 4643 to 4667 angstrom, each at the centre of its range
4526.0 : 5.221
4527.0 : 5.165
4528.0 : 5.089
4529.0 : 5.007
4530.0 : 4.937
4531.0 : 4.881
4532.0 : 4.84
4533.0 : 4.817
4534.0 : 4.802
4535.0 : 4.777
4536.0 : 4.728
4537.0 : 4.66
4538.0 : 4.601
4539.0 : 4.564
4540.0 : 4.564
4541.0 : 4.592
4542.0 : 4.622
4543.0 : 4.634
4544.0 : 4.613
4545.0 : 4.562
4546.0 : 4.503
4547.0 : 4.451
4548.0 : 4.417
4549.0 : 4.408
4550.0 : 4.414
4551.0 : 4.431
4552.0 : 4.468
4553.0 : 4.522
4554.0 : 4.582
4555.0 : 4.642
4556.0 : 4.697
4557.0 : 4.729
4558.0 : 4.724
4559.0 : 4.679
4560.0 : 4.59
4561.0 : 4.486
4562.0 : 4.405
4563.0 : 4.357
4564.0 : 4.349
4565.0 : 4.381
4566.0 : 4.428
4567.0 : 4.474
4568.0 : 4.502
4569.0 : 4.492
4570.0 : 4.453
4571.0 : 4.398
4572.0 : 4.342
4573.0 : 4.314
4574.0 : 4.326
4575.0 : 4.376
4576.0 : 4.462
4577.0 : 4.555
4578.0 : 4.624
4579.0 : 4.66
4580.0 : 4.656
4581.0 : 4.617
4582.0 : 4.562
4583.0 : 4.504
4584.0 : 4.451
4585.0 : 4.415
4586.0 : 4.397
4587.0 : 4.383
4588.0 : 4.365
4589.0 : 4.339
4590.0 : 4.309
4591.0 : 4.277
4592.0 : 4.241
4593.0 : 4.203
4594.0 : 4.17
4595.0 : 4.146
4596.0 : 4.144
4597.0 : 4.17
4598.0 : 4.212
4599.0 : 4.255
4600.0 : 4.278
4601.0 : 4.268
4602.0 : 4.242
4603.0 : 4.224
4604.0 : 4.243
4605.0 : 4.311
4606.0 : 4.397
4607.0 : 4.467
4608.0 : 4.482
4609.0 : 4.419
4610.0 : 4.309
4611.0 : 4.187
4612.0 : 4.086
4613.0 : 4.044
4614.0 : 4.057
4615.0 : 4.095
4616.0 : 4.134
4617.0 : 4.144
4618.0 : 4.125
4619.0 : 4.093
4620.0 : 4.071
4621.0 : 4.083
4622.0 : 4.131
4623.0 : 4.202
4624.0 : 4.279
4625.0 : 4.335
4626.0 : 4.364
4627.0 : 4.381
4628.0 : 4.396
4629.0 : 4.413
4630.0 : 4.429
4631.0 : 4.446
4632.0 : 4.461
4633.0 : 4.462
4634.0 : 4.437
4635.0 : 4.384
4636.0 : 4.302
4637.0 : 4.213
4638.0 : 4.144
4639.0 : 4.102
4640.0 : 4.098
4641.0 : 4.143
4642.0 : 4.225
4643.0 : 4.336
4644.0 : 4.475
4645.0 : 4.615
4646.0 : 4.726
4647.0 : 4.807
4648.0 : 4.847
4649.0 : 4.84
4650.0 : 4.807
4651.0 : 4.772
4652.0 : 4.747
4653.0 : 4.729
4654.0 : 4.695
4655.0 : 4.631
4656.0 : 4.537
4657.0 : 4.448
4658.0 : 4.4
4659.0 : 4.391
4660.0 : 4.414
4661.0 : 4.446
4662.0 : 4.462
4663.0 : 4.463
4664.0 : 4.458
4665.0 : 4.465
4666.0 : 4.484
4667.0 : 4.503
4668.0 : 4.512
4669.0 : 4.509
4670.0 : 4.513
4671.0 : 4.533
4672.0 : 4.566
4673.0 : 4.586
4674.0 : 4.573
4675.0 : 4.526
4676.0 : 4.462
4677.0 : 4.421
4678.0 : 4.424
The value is 2.98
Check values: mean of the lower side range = 4.56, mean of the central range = 4.3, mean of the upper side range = 4.59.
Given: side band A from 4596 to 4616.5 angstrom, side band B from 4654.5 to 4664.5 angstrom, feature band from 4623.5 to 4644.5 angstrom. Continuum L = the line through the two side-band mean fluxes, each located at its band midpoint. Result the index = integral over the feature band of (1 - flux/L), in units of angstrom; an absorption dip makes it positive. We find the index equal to 0.2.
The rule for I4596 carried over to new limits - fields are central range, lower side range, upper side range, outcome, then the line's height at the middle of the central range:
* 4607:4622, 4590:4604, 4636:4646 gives 0.25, 4.25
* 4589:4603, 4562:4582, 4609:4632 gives 0.38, 4.35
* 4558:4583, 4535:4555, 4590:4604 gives -0.54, 4.39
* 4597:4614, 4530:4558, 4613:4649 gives 0.53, 4.41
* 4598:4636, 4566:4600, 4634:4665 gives 1.41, 4.44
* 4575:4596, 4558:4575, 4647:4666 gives 0.30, 4.47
